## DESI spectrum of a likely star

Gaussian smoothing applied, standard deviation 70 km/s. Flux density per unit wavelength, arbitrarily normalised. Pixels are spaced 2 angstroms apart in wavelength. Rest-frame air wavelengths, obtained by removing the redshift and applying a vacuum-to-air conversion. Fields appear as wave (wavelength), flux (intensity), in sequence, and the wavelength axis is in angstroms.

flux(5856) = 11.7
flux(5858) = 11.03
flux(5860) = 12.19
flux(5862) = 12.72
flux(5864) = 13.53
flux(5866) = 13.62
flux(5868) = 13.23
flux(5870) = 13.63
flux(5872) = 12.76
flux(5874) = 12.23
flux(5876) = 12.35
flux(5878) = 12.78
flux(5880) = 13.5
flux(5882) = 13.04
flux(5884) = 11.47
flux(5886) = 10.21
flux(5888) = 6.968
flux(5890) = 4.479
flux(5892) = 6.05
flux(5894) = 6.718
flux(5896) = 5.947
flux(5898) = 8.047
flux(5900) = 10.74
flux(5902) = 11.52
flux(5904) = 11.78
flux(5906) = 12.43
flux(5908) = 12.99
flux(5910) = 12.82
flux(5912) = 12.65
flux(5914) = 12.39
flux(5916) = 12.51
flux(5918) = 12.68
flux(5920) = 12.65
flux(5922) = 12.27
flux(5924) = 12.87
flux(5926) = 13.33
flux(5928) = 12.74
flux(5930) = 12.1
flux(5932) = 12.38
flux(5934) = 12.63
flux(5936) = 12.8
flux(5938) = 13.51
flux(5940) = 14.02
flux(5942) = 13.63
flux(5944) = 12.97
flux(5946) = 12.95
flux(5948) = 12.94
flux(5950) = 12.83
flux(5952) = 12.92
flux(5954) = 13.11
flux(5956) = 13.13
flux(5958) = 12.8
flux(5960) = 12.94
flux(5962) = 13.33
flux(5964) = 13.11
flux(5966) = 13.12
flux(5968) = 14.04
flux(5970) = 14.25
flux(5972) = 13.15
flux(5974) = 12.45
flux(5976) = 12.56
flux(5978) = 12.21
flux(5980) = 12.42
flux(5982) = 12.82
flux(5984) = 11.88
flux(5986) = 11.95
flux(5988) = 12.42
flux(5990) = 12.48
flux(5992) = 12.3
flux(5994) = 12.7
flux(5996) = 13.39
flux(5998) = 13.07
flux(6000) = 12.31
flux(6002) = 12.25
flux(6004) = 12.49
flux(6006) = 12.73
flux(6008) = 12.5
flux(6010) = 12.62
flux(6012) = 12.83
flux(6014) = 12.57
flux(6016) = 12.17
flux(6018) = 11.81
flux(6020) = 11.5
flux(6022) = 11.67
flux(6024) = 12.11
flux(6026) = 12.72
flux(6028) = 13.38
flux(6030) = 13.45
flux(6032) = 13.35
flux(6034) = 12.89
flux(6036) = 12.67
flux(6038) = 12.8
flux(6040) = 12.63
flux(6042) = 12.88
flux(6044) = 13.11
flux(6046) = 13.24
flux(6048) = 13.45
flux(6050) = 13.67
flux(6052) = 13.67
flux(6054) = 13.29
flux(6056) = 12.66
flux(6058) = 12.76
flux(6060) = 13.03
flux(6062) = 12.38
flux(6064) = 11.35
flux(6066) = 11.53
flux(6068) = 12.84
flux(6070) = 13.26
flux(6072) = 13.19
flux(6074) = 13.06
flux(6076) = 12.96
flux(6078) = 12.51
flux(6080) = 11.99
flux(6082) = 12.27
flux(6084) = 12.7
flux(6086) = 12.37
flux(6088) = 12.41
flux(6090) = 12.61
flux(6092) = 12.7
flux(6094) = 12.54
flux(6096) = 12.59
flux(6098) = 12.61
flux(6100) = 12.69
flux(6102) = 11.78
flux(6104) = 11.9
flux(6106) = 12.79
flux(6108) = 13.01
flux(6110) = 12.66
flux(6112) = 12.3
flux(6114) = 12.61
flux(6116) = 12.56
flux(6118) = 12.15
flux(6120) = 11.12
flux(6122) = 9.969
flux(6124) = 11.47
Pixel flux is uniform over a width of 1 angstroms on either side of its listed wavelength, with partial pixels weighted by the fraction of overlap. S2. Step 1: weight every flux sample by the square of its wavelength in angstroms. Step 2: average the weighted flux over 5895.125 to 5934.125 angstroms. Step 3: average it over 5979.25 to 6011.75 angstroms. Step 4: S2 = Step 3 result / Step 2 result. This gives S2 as 1.08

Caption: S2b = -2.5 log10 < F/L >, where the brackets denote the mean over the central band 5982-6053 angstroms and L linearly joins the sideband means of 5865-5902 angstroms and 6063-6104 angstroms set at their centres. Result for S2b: -0.08 mag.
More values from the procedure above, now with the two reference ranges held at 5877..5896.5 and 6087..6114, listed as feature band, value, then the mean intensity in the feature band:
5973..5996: -0.16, 12.4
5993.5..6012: -0.15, 12.7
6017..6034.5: -0.11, 12.5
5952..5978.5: -0.25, 13.1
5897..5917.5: -0.23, 11.8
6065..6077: -0.07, 12.8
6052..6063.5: -0.09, 12.8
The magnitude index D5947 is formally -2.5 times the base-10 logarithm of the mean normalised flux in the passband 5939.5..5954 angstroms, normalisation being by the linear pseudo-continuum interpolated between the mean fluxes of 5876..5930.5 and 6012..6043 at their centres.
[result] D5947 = -0.138 mag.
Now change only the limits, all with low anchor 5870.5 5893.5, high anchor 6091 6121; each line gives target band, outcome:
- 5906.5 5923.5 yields -0.170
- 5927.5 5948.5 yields -0.181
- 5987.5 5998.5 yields -0.115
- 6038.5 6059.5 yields -0.105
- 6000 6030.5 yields -0.072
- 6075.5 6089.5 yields -0.021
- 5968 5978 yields -0.163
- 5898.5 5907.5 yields -0.078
